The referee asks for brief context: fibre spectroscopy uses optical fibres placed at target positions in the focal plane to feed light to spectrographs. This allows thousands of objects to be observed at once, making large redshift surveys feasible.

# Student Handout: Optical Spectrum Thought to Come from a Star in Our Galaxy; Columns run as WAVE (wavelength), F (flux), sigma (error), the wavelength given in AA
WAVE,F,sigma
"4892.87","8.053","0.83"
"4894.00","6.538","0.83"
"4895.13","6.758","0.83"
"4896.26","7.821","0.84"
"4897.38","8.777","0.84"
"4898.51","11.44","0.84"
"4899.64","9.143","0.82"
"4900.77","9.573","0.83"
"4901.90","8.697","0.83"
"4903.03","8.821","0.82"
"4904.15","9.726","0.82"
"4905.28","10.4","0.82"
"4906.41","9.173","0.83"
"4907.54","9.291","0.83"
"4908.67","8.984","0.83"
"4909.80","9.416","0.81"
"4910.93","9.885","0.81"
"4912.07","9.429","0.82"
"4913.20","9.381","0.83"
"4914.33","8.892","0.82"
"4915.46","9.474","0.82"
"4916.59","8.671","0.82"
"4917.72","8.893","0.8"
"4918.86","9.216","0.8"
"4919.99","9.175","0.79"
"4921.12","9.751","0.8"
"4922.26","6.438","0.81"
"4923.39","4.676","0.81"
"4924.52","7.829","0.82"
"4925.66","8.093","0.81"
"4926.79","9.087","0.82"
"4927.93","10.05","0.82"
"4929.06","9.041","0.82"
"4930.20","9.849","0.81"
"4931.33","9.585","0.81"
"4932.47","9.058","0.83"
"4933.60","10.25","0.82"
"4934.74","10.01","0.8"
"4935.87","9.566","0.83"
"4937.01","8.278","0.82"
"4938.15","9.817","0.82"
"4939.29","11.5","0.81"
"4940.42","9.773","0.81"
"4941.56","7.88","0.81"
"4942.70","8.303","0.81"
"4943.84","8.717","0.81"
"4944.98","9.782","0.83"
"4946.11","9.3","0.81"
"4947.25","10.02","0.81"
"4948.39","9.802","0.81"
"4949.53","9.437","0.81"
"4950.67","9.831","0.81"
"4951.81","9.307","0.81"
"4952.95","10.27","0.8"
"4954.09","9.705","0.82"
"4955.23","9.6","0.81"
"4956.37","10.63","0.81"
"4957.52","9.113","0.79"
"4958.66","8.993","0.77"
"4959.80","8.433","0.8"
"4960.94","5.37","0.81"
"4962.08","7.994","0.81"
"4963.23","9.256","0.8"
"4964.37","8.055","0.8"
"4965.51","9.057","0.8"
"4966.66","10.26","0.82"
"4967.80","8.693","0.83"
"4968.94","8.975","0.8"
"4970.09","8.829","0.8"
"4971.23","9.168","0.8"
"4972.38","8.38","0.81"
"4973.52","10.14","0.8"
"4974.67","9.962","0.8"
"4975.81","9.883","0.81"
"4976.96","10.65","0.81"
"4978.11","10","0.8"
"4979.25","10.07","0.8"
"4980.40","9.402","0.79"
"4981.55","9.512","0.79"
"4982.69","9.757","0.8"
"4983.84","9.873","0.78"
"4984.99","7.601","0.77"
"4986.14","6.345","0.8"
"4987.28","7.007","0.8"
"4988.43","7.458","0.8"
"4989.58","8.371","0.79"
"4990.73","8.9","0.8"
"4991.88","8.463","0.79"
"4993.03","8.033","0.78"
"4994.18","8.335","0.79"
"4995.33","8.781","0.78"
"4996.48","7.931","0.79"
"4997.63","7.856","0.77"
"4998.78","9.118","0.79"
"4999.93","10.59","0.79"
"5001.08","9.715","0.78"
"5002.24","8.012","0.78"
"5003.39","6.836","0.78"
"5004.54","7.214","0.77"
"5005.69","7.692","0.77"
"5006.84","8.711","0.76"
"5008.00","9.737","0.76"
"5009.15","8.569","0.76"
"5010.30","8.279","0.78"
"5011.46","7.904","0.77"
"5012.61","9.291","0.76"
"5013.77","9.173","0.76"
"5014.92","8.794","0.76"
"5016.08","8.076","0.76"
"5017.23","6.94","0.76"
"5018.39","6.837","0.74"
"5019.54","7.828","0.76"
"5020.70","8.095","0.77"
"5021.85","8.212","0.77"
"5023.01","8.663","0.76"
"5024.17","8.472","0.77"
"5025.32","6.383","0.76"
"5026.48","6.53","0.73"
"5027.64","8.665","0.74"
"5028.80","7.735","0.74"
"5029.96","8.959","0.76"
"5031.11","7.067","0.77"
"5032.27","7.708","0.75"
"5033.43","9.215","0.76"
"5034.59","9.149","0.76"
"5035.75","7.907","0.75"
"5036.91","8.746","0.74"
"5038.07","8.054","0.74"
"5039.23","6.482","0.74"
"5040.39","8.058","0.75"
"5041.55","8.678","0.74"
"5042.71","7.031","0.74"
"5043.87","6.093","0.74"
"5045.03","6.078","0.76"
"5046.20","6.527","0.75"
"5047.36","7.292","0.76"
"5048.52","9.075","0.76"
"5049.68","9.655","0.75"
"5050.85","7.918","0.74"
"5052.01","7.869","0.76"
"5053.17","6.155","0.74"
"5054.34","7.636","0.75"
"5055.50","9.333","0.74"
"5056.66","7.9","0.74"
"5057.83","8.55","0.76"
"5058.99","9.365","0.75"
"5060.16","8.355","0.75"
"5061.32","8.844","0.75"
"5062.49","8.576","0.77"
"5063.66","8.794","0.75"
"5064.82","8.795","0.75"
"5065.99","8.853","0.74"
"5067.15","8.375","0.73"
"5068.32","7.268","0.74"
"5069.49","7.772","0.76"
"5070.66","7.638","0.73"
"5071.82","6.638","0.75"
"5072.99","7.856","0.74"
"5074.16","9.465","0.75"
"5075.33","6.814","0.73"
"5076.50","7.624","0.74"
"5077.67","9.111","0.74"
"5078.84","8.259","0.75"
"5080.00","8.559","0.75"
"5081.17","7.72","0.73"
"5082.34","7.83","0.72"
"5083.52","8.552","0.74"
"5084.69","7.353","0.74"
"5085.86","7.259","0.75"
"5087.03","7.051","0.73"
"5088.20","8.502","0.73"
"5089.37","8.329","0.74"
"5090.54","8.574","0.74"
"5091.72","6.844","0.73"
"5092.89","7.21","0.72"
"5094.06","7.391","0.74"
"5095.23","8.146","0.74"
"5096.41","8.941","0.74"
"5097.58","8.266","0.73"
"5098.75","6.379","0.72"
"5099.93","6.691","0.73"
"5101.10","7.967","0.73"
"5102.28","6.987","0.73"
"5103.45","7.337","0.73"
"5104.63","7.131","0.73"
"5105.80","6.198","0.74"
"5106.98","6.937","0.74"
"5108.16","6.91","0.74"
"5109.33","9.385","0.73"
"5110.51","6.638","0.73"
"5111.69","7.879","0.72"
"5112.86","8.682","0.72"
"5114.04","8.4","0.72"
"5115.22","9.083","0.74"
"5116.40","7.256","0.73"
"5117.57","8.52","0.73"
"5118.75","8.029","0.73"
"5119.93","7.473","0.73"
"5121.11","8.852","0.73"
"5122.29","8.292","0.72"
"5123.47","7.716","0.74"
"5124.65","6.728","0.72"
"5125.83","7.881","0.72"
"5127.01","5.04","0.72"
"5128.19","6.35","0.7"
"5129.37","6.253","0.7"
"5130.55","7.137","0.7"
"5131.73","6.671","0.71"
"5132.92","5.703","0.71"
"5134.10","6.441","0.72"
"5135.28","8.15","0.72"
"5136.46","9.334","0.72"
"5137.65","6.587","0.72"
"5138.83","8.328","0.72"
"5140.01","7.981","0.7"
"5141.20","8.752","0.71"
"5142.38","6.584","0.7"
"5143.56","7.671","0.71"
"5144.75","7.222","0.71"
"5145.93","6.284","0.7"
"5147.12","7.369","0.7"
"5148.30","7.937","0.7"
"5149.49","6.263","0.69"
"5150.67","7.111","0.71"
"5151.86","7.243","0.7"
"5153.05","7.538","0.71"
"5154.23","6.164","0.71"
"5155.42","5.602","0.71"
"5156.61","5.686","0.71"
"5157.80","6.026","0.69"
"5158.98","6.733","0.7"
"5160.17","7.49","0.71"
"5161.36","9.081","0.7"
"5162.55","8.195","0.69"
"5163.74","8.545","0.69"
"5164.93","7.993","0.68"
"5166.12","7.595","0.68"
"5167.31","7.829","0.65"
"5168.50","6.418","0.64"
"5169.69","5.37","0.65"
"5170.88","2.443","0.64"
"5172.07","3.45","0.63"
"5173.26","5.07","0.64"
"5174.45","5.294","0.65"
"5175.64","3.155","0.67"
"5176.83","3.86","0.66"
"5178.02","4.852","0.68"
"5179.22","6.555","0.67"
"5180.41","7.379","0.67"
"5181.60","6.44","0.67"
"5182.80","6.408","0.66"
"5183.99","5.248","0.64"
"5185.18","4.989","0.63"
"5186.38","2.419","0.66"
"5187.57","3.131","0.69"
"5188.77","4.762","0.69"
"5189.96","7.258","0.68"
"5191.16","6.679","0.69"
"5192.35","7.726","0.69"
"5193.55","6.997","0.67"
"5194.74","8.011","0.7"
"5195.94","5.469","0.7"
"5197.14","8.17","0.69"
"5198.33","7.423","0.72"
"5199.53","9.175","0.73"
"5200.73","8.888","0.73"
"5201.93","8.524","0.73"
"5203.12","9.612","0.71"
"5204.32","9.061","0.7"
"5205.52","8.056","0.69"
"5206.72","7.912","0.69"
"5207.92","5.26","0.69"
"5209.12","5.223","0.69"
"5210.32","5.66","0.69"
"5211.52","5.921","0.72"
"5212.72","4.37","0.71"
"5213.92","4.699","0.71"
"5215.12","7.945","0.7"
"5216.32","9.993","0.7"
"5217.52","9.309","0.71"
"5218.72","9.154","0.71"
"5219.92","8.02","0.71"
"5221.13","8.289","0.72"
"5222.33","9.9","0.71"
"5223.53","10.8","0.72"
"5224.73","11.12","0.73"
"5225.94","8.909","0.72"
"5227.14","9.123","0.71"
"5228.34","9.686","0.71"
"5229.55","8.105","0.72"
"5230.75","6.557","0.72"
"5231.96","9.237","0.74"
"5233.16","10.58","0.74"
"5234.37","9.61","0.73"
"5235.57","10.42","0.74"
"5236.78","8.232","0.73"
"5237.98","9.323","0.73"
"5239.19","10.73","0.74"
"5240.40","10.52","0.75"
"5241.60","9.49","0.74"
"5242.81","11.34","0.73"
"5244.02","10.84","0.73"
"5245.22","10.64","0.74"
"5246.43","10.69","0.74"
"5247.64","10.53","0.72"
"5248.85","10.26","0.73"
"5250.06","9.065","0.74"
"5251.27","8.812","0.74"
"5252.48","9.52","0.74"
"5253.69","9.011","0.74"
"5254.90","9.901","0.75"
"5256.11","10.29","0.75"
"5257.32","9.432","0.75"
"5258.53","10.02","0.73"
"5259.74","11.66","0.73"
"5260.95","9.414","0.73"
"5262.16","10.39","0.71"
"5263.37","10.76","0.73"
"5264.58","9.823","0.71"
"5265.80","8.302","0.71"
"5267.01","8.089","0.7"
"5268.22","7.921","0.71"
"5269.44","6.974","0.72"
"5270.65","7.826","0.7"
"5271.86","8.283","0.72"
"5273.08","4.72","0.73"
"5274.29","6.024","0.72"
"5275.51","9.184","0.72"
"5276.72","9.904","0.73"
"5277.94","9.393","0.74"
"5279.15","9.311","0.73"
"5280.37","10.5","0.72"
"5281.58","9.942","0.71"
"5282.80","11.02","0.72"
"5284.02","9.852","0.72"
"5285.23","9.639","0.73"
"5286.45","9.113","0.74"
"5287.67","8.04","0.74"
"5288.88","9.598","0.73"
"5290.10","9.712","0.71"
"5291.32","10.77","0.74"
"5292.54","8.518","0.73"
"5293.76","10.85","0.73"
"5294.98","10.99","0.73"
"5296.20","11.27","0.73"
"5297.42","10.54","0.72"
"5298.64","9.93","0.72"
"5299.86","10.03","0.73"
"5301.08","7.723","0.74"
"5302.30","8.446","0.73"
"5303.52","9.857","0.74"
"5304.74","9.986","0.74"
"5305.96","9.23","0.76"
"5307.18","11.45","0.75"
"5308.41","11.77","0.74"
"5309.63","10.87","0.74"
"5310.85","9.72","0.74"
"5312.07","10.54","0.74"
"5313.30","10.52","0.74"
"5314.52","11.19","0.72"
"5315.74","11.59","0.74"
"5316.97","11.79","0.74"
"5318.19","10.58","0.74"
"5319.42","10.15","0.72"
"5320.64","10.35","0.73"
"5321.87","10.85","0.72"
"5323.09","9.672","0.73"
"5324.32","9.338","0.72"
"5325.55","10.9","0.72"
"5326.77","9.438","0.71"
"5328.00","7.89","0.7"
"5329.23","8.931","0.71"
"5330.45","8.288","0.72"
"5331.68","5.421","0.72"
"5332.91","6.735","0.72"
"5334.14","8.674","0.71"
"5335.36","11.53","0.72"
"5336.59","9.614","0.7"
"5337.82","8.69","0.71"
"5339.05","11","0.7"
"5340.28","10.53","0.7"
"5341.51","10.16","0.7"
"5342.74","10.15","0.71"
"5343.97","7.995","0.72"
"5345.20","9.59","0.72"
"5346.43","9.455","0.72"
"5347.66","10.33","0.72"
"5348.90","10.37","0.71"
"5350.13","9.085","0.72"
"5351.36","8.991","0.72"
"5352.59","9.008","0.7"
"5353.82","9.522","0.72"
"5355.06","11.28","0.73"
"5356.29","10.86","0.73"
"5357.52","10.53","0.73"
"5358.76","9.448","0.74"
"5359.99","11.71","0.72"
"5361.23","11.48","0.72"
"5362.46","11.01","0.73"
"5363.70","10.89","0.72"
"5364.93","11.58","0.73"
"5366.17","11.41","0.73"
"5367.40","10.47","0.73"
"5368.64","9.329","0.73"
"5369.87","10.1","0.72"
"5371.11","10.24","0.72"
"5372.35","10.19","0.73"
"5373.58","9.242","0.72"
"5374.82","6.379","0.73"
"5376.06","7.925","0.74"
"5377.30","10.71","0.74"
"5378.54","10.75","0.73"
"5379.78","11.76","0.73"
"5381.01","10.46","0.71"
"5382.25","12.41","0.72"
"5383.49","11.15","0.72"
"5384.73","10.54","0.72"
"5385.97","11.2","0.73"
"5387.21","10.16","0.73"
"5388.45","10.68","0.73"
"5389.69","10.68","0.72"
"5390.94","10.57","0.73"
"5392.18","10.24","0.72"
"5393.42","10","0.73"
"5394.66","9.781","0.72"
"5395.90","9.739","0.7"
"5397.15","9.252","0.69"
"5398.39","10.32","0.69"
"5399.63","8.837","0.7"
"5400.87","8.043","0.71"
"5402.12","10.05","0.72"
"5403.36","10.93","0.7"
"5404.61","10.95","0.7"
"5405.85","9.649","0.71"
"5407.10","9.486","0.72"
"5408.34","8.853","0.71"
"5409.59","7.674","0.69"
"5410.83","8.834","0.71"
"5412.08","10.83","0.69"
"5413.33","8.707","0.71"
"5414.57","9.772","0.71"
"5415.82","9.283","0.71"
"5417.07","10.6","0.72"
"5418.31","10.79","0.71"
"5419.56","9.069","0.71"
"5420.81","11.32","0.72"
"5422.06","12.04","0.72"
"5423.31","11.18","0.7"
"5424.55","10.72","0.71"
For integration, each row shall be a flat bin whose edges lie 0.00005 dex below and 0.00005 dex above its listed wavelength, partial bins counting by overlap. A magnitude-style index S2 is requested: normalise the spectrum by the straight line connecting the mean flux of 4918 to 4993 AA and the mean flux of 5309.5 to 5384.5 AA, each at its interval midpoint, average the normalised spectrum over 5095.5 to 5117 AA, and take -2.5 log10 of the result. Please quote 0.23 mag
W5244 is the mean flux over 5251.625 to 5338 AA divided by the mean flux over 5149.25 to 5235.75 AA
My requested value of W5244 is 1.35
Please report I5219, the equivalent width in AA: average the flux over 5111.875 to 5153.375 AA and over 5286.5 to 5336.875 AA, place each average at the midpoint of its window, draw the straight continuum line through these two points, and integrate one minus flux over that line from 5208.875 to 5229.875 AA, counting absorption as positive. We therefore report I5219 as 1.1 AA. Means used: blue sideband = 7.46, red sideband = 9.83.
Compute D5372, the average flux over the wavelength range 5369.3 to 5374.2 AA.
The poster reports 9.94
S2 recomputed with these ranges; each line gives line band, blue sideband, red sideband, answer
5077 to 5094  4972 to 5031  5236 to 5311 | 0.12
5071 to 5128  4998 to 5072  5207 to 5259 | 0.09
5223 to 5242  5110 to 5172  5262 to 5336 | -0.12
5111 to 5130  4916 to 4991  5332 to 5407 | 0.23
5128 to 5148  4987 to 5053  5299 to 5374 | 0.21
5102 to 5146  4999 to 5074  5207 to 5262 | 0.14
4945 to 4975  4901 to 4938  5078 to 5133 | -0.05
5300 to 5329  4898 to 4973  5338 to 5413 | -0.02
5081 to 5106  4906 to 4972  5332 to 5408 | 0.24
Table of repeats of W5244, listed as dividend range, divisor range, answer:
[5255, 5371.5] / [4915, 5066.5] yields 1.13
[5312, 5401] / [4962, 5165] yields 1.26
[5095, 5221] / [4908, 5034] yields 0.80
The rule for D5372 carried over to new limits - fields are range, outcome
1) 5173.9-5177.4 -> 4.09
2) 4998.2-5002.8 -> 9.35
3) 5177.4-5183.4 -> 6.31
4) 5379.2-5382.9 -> 11.6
